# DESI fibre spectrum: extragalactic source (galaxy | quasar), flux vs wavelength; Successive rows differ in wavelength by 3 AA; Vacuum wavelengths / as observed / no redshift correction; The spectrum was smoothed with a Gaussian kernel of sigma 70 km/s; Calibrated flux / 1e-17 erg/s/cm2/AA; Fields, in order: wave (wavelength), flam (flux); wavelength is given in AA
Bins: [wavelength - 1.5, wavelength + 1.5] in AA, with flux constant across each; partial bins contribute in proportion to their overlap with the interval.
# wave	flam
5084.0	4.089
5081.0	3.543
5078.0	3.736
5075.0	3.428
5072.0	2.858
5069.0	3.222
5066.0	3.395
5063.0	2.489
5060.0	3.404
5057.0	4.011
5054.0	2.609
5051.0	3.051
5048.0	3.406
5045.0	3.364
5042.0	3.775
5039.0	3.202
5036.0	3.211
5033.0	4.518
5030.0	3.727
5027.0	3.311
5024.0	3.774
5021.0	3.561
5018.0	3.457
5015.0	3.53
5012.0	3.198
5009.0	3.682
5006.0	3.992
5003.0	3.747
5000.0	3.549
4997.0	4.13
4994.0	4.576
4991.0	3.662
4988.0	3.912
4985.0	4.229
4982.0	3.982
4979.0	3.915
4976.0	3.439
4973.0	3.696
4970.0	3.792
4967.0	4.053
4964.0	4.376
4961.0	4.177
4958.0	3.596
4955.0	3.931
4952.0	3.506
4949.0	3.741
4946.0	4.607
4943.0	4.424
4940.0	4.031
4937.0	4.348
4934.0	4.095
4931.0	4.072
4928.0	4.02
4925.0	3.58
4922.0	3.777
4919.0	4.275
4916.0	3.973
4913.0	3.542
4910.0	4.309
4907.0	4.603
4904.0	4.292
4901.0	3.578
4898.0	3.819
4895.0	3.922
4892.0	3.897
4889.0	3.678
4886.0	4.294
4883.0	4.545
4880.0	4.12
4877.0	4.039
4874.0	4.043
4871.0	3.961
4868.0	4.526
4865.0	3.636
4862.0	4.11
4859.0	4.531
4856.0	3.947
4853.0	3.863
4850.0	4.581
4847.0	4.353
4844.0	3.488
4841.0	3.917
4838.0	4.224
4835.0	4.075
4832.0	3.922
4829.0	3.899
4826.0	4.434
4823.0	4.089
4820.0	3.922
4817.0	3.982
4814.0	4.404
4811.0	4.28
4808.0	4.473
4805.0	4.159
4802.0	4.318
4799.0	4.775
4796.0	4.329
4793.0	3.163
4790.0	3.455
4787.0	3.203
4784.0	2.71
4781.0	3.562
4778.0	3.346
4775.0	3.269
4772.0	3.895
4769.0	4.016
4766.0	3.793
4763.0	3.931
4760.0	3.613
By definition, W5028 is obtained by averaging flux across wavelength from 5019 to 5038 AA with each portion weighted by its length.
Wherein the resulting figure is 3.67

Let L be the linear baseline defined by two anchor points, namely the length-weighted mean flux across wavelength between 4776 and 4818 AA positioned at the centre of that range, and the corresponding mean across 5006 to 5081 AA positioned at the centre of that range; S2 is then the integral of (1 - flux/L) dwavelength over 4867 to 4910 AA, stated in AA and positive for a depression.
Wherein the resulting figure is -4.6 AA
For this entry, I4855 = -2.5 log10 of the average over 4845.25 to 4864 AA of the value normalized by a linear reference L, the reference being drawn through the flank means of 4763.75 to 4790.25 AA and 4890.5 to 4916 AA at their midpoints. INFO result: -0.11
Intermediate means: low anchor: 3.49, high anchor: 3.99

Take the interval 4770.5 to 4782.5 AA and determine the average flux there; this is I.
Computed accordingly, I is 3.52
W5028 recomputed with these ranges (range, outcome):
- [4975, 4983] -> 3.79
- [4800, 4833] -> 4.18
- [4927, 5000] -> 4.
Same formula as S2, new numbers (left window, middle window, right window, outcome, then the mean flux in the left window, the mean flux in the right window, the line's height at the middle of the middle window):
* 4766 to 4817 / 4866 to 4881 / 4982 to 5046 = -1.3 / 3.84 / 3.73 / 3.8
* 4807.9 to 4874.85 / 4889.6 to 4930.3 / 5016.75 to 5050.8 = -0.6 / 4.11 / 3.55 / 3.91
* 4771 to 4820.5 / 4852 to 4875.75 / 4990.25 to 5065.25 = -2.1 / 3.84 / 3.55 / 3.75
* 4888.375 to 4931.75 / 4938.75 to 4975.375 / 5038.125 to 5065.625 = -2.5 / 3.96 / 3.26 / 3.73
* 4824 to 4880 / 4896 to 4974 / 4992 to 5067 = -3.6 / 4.09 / 3.55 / 3.84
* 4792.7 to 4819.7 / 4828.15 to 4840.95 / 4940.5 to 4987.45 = 0.5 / 4.24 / 3.96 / 4.19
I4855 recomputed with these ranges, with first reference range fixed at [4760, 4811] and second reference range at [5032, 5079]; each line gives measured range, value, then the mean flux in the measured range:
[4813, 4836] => -0.101 mag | 4.08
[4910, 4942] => -0.127 mag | 3.99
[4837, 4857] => -0.104 mag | 4.05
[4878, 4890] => -0.154 mag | 4.17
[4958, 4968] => -0.179 mag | 4.12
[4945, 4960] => -0.104 mag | 3.86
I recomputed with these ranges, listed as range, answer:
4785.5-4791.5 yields 3.33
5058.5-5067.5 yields 3.1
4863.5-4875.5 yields 4.04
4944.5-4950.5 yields 4.17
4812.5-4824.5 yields 4.1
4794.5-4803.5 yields 4.47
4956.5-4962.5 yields 3.89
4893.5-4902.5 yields 3.77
